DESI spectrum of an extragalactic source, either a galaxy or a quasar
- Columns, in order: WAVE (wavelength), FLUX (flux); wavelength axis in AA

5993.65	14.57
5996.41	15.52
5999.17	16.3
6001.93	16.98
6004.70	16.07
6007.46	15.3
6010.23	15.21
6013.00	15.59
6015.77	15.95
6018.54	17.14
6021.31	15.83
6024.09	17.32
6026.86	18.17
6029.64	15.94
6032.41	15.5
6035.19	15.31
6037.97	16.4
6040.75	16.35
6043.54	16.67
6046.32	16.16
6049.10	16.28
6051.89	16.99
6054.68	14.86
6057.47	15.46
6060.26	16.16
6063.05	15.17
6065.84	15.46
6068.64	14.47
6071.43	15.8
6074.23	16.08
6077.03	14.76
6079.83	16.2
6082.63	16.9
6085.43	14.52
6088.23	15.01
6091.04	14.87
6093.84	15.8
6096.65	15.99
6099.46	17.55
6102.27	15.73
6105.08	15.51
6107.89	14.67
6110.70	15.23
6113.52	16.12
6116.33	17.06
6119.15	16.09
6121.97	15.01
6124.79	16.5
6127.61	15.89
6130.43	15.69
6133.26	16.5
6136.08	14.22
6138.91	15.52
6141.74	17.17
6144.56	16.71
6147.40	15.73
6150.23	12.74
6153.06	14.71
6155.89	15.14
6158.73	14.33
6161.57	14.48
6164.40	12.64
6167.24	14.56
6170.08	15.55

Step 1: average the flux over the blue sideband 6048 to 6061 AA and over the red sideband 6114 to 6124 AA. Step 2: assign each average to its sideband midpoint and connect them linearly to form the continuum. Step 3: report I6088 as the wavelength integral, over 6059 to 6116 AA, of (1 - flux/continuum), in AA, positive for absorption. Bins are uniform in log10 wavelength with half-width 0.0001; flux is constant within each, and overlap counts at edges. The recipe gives 1.36 AA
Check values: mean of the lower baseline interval 15.9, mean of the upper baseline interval 16.1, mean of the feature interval 15.6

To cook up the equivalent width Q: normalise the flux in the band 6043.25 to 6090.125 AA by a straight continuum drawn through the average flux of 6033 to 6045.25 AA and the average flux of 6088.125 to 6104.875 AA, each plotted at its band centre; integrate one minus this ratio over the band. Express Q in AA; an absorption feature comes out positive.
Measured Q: 0.97 AA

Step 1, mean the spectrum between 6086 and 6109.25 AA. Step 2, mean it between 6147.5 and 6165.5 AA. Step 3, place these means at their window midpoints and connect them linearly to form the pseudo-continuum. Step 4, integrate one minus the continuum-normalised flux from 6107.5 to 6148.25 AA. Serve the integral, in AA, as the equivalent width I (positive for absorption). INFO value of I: -2.88 AA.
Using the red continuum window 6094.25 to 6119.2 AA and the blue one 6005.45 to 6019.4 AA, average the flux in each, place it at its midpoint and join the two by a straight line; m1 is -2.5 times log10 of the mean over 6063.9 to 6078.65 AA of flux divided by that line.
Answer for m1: 0.04 mag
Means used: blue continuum 15.8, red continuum 16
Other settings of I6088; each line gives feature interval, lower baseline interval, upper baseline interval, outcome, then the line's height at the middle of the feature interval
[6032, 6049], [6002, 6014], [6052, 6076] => -0.6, 15.6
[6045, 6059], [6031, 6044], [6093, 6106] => 0.1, 16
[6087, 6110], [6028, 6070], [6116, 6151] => 0.2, 15.8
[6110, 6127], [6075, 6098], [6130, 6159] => -0.7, 15.4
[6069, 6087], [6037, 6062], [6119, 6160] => 0.3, 15.9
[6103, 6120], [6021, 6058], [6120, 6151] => 0.1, 15.8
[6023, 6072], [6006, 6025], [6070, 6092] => -0.7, 15.8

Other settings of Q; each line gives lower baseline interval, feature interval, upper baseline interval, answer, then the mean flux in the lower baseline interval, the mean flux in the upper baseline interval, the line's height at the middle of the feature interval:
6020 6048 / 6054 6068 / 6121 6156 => 0.65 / 16.4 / 15.5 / 16.1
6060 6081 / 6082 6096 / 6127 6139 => 0.11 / 15.5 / 15.5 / 15.5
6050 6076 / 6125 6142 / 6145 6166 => -1.31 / 15.6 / 14.4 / 14.7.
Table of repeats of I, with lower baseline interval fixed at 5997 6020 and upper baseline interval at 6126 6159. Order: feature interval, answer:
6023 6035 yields -0.5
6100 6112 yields 0.1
